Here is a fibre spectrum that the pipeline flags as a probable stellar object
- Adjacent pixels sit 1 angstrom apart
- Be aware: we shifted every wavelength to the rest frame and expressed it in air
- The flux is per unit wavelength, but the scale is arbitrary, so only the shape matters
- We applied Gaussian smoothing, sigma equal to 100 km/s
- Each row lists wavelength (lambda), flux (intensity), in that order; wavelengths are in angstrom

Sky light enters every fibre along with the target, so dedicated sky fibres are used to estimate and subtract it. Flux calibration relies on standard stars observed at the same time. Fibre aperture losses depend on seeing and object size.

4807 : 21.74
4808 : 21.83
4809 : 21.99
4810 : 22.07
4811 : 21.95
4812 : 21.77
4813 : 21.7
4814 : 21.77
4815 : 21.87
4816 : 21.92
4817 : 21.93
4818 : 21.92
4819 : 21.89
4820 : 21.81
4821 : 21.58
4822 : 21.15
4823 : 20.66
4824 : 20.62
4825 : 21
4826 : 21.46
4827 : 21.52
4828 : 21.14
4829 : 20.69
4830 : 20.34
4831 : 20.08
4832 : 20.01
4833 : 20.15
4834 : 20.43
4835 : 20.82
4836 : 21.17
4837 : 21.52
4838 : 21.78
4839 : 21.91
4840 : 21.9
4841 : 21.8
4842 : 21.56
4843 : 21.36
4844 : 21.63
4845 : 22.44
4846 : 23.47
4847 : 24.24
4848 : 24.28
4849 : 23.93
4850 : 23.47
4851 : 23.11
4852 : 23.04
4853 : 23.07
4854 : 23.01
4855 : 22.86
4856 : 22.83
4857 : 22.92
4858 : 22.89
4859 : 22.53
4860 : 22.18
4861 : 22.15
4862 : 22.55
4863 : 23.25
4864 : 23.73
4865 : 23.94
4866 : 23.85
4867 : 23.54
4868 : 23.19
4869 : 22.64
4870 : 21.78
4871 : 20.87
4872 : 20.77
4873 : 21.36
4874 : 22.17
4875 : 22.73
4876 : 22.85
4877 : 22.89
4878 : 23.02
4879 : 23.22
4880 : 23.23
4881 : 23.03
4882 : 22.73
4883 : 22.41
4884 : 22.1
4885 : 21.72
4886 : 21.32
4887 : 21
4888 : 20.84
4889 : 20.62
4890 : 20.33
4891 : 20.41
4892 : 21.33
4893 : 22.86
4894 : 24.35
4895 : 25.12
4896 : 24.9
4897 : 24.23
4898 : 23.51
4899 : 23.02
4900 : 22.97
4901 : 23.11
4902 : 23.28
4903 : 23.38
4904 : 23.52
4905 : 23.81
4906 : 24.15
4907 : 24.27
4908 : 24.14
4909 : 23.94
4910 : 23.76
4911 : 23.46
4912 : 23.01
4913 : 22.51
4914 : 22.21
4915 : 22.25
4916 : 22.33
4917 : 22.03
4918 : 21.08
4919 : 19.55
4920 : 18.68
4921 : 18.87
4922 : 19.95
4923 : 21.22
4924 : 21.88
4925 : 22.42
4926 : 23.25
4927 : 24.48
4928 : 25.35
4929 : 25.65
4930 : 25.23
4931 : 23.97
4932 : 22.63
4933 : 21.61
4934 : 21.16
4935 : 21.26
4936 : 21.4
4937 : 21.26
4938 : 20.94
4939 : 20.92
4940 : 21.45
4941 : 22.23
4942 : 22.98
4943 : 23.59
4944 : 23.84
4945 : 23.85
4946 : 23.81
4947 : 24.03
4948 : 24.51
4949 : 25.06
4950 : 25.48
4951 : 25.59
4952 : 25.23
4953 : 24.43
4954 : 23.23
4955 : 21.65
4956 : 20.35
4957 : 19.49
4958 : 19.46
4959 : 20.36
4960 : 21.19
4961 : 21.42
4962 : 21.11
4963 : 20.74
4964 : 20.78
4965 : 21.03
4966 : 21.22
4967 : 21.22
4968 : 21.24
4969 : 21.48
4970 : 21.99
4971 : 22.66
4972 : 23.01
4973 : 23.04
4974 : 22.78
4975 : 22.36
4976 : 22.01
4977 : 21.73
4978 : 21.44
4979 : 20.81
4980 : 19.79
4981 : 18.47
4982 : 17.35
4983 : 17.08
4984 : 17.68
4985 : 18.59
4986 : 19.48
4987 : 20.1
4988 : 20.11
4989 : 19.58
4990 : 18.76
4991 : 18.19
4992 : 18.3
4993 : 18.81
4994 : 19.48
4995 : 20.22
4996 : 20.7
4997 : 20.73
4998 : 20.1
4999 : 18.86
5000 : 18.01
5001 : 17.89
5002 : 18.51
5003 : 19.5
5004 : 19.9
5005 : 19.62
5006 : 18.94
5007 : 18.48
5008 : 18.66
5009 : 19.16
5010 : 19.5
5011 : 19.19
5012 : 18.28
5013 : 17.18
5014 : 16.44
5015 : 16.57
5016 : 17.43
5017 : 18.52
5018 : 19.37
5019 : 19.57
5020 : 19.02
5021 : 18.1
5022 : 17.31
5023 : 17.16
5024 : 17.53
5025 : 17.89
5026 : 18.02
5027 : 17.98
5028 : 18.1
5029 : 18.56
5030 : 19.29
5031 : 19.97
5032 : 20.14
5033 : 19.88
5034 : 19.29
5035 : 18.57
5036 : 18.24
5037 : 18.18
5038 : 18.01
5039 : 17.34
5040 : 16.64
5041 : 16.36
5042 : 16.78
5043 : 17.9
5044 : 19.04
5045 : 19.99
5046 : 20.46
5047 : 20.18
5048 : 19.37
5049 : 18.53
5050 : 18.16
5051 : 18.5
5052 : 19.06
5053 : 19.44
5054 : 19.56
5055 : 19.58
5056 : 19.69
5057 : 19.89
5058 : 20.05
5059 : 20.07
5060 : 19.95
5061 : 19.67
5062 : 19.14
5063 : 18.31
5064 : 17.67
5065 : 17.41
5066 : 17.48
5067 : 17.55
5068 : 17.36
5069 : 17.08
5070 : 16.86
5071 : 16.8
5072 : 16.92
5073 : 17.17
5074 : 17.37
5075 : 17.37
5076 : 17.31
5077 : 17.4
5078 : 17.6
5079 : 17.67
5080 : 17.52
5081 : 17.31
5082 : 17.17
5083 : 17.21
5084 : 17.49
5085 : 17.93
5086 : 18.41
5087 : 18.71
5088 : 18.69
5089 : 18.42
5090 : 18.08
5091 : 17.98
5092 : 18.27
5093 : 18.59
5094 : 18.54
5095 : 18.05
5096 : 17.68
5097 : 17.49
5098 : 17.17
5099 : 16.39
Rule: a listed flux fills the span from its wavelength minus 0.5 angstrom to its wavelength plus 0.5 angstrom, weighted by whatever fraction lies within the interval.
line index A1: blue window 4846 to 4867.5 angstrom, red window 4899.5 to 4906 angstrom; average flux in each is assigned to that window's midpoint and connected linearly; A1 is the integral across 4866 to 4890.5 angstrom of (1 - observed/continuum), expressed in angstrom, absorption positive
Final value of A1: 1.2 angstrom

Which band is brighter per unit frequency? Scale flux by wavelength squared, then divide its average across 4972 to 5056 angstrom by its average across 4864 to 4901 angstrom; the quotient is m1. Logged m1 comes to 0.89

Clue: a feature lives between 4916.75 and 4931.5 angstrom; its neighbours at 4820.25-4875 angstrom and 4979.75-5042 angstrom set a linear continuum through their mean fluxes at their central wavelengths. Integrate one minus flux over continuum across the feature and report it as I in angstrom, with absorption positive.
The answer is -1.3 angstrom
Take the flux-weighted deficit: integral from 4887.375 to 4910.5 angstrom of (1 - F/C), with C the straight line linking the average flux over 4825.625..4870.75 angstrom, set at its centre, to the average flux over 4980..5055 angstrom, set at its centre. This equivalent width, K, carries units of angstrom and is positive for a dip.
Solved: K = -2.1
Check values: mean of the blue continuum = 22.3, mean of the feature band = 23.1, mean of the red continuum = 18.7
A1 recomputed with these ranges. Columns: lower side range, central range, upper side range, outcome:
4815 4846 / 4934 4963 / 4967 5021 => -3.5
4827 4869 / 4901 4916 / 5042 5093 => -1.5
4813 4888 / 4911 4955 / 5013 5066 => -4.6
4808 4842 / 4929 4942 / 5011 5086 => -1.5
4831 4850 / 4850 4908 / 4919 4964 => -1.8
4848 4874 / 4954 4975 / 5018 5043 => -1.4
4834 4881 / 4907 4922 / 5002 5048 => -0.6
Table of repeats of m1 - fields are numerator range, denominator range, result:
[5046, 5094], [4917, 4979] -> 0.86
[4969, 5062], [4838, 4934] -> 0.89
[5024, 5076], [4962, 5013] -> 0.95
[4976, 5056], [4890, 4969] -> 0.86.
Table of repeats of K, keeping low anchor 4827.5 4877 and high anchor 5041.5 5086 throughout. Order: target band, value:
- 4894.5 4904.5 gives -1.09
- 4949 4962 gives -1.32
